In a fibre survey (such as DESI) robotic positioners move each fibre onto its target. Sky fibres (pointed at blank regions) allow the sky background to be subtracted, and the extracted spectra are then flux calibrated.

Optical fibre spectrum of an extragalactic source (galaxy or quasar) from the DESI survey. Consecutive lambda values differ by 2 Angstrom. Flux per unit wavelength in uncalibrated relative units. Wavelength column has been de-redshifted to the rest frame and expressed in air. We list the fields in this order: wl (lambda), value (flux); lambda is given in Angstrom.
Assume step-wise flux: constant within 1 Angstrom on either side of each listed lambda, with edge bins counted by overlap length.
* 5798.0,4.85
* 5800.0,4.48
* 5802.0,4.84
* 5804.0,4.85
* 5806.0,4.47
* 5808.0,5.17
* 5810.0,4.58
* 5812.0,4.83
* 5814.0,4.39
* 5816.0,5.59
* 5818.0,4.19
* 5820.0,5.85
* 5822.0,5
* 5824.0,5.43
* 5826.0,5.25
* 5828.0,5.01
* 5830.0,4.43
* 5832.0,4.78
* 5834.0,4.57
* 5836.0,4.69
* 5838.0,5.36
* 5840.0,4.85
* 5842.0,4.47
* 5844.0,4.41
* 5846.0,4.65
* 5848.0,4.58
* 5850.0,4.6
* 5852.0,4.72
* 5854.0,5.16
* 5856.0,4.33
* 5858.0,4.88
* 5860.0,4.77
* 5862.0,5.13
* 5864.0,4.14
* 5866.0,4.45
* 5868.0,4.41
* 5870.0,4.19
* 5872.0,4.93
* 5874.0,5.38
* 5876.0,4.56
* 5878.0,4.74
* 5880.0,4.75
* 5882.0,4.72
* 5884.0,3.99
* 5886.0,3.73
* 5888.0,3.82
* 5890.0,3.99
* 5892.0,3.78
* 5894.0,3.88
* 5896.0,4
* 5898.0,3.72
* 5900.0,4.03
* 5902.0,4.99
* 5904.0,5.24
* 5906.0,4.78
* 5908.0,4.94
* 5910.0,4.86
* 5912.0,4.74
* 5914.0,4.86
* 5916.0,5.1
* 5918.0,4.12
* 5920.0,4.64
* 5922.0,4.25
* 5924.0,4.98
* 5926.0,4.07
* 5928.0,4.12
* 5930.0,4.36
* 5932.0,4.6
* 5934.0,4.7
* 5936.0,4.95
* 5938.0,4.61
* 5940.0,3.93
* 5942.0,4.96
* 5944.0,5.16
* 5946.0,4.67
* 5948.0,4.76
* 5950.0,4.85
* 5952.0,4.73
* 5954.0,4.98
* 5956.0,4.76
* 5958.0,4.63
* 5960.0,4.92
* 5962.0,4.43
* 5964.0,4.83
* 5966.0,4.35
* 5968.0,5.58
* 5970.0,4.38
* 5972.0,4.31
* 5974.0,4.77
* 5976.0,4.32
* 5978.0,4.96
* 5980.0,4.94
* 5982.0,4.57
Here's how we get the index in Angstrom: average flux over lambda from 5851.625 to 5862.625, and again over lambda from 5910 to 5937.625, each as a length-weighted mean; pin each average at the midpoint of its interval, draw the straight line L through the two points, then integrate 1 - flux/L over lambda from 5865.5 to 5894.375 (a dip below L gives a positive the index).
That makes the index 2.3 Angstrom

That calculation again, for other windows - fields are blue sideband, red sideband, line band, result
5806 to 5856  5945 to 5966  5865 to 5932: 4.5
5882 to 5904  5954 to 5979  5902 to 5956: -3.9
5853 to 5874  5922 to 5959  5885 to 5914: 2.0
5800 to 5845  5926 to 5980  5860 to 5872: 0.7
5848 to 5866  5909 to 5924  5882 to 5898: 2.6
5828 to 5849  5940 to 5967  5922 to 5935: 0.8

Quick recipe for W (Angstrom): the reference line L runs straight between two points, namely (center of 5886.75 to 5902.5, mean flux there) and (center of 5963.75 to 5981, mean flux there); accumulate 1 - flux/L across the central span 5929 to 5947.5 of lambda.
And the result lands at -1.12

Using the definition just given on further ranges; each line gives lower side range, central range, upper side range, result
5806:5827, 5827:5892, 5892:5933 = 2.6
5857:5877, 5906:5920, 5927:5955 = -0.3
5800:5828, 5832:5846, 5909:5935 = 0.4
